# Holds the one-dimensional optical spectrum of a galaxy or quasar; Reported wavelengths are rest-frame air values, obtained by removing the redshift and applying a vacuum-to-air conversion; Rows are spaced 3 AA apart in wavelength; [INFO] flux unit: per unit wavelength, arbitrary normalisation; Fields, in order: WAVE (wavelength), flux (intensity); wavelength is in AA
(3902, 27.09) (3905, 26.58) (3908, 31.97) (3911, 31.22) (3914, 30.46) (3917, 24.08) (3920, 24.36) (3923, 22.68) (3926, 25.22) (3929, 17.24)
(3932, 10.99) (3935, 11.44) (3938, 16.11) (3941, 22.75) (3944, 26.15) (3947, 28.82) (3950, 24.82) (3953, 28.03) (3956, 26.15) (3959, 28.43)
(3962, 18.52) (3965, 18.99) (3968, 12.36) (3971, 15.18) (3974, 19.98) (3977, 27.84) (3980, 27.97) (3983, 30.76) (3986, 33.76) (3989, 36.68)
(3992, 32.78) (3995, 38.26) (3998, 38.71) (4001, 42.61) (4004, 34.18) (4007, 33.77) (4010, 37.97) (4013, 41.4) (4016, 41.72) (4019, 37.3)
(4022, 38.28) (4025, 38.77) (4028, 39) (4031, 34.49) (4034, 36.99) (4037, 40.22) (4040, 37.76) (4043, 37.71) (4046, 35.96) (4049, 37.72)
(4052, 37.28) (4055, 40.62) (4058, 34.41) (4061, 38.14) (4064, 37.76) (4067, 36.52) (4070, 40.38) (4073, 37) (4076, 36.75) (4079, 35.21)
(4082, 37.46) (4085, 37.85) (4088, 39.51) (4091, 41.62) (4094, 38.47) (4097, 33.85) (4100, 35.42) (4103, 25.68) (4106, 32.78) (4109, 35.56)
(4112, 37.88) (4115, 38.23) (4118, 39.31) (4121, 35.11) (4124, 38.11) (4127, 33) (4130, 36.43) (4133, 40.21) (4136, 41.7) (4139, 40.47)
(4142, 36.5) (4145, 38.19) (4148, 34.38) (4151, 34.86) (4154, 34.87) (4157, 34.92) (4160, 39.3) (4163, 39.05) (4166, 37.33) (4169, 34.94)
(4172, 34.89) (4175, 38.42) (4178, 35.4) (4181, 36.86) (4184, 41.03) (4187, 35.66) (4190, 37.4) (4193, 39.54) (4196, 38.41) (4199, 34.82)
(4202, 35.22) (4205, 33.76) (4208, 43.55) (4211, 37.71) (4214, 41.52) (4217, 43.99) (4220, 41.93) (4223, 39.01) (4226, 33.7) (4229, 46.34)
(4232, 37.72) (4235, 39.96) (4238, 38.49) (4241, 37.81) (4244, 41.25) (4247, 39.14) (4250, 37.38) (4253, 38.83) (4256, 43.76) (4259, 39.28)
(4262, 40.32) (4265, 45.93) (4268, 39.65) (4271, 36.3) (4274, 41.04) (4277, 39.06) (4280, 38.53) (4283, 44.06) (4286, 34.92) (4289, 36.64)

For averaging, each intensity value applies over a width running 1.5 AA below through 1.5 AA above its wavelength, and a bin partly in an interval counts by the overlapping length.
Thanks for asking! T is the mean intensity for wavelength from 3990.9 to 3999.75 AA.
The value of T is 36.9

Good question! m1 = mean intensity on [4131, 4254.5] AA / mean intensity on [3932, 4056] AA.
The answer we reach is 1.23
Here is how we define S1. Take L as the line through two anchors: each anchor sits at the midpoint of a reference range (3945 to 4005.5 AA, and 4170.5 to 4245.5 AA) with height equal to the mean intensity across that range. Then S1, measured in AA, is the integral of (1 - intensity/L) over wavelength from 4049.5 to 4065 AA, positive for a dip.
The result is -2.8 AA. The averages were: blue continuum 28.2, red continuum 38.6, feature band 37.6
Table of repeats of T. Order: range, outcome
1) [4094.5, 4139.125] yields 36.2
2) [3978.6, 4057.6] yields 37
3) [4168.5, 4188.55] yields 36.8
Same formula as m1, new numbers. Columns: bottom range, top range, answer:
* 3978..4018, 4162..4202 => 1.03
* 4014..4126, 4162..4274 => 1.04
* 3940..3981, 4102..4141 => 1.58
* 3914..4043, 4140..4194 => 1.26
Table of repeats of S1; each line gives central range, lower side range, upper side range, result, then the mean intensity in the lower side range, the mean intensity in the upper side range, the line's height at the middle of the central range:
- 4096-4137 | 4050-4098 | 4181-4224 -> 2.3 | 37.7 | 38.8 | 38.1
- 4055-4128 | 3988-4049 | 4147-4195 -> 1.4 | 37.7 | 36.8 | 37.3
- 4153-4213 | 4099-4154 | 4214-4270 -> 1.6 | 36.3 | 40.2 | 38.2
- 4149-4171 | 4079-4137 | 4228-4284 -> 0.9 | 36.7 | 40.2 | 37.9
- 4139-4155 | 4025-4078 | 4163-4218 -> 0.6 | 37.6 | 37.8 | 37.7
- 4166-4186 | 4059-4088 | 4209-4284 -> 1.1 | 37.5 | 40.1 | 39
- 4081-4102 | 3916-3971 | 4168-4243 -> -4.4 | 21.3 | 38.4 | 30.9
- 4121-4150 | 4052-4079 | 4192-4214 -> 0.1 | 37.5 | 37.8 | 37.7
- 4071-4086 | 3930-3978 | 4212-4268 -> -3.9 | 20.9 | 40.3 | 29.4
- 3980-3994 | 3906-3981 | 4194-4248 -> -4.2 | 22.9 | 39.1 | 25.4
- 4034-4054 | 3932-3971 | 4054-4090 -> -2.4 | 21.2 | 37.6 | 33.8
